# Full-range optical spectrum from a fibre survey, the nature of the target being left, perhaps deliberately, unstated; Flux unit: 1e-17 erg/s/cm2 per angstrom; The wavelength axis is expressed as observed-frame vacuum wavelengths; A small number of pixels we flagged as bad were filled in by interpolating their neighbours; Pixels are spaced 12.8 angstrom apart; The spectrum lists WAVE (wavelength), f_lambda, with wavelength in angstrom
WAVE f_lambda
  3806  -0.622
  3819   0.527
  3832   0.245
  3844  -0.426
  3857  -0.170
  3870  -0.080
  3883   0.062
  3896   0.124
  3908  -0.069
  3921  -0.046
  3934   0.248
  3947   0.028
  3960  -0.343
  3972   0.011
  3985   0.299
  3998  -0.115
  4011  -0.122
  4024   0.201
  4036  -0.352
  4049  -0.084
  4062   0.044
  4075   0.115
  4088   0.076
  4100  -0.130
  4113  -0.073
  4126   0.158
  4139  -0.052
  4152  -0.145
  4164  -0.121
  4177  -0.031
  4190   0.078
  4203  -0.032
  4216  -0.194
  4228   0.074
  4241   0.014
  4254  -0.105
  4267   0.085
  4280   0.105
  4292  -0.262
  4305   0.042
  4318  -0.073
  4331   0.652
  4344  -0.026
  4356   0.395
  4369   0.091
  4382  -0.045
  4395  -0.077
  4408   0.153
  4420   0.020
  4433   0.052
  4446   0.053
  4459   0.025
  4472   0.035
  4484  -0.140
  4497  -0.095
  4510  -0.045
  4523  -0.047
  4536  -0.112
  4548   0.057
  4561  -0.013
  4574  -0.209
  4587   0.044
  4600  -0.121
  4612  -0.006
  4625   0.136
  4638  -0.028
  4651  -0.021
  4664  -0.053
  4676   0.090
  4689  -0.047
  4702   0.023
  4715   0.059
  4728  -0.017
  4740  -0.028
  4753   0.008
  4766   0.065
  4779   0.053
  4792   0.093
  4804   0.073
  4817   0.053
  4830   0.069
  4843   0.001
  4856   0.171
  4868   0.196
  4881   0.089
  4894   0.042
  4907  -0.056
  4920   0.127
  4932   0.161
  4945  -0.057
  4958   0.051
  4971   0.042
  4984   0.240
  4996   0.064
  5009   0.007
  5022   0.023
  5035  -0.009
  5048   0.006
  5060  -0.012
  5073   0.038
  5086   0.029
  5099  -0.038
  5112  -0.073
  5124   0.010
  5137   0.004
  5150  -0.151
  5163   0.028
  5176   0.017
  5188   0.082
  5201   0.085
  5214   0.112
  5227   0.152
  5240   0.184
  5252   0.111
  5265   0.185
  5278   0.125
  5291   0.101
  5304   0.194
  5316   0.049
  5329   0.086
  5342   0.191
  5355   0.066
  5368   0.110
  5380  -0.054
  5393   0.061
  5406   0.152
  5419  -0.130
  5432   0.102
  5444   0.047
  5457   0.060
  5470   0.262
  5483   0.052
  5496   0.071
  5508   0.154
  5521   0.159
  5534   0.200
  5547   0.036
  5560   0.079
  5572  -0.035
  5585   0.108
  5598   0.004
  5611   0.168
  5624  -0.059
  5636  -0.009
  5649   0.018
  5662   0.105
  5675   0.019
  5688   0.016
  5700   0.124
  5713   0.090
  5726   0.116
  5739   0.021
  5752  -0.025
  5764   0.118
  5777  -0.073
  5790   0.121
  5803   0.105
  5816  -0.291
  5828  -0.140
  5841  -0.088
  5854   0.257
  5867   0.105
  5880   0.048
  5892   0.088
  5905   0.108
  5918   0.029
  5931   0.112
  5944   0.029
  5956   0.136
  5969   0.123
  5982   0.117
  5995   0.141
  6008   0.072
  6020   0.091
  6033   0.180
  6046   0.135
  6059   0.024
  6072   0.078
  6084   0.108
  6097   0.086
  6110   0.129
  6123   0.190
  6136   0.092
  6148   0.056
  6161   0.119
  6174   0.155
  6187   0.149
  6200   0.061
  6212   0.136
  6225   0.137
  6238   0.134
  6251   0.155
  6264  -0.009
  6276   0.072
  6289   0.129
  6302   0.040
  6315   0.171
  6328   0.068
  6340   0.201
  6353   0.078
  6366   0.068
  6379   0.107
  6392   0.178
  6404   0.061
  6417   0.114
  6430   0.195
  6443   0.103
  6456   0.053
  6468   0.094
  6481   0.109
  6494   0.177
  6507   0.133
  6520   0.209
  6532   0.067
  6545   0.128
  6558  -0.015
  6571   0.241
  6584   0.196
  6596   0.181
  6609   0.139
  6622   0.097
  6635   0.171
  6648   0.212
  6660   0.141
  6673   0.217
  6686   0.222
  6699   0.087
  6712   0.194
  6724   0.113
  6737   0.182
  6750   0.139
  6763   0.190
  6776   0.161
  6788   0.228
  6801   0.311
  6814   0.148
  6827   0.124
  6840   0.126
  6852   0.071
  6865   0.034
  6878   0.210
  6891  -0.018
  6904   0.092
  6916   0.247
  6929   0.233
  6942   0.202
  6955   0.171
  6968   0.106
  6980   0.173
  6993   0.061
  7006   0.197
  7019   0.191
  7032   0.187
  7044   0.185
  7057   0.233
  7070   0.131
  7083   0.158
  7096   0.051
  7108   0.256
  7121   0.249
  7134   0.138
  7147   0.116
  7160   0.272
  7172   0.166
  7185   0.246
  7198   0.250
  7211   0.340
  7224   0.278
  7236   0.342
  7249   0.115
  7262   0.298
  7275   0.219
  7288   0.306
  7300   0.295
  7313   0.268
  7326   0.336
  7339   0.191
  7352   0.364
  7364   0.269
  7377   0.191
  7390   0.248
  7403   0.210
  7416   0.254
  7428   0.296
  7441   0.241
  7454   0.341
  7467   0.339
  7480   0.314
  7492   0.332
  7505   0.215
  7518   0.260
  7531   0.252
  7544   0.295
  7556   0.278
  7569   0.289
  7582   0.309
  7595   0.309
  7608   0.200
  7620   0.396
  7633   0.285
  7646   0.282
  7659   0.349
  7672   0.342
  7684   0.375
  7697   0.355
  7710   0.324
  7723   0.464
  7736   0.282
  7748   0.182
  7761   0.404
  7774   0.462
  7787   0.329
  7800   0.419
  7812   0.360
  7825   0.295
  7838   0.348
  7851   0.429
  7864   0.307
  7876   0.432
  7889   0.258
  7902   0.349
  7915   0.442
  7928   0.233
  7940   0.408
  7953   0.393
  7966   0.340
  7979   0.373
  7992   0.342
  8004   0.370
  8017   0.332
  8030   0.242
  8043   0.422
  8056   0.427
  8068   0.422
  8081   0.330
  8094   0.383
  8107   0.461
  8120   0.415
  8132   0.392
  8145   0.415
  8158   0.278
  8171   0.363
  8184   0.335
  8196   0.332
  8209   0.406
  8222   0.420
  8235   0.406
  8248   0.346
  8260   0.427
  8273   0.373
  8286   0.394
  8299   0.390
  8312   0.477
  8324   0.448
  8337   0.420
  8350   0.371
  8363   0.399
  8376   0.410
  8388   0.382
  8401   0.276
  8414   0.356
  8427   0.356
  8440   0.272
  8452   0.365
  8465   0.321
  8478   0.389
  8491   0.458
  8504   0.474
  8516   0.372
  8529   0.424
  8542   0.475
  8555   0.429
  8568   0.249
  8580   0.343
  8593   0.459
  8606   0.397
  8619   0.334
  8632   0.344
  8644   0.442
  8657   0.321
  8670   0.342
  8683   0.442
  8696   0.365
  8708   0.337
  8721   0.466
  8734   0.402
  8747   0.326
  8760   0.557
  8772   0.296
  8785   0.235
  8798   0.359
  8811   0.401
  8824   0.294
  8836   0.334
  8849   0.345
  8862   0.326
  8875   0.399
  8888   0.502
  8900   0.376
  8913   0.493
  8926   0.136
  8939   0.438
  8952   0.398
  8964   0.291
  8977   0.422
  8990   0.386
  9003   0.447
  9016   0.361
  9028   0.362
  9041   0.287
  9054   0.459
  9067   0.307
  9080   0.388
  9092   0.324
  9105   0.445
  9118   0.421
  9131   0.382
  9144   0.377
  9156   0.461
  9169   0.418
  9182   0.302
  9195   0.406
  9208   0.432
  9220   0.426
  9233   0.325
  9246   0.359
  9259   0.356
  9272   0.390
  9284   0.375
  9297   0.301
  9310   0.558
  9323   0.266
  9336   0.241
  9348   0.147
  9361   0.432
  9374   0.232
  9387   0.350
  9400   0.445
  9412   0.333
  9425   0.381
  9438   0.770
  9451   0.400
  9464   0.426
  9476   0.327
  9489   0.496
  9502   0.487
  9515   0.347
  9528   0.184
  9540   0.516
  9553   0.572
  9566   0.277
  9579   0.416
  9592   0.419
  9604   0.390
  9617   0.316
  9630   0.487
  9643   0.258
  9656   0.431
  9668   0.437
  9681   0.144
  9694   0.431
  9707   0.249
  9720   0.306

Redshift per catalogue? 0.80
